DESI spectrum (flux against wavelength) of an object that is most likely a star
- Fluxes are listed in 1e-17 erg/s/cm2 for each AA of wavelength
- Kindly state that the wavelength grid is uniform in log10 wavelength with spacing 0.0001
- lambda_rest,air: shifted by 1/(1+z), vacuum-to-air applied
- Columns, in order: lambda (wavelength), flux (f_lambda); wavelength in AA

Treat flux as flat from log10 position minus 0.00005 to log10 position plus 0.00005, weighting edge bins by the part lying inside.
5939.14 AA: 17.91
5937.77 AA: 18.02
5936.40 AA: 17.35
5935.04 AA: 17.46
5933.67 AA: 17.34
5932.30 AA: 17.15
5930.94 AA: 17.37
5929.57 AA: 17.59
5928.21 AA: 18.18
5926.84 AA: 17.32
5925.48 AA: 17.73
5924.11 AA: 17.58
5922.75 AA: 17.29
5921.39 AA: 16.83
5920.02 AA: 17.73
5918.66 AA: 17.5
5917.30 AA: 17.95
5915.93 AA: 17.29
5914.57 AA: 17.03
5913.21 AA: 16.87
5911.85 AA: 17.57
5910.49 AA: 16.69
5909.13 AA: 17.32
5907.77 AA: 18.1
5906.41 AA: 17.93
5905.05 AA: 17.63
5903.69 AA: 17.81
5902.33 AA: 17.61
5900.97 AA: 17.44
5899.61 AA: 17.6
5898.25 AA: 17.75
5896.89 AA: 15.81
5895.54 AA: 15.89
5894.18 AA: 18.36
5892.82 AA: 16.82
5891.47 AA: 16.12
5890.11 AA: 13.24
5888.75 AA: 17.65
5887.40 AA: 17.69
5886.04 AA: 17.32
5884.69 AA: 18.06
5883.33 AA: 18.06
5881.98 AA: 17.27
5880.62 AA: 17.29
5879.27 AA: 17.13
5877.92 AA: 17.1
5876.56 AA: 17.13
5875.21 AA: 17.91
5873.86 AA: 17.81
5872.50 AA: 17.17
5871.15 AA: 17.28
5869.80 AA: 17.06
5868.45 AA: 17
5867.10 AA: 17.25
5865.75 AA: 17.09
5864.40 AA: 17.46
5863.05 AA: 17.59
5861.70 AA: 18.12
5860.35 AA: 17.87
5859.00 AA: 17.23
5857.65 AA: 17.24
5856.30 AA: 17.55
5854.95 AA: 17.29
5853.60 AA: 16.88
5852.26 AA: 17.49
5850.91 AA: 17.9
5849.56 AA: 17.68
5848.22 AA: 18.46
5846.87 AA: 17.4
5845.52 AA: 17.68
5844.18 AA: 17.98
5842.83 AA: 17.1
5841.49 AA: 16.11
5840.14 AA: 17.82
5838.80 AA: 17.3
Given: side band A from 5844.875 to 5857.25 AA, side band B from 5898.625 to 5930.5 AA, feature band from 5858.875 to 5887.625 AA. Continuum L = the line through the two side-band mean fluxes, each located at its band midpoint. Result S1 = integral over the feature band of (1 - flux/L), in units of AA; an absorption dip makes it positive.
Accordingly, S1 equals 0.2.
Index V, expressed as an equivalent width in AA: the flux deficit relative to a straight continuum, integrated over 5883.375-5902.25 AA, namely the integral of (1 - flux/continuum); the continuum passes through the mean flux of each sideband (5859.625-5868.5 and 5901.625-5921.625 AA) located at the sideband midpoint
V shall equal 0.56 AA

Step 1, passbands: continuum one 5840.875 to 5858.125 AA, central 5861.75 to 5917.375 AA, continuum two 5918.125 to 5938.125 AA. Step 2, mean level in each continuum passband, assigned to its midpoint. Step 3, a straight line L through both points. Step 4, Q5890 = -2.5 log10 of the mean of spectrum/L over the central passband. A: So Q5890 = 0.01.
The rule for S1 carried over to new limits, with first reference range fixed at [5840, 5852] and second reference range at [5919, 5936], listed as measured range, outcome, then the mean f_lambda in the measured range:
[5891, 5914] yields 0.30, 17.3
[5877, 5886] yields 0.03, 17.5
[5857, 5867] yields 0.02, 17.5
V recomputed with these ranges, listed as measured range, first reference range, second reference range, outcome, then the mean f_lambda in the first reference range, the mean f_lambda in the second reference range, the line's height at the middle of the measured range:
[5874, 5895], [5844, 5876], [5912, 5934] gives 0.4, 17.5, 17.4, 17.5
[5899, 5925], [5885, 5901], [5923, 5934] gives -0.4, 16.8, 17.5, 17.2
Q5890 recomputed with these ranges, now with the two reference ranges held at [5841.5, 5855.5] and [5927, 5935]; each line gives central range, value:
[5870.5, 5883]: 0.01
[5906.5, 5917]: 0.01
